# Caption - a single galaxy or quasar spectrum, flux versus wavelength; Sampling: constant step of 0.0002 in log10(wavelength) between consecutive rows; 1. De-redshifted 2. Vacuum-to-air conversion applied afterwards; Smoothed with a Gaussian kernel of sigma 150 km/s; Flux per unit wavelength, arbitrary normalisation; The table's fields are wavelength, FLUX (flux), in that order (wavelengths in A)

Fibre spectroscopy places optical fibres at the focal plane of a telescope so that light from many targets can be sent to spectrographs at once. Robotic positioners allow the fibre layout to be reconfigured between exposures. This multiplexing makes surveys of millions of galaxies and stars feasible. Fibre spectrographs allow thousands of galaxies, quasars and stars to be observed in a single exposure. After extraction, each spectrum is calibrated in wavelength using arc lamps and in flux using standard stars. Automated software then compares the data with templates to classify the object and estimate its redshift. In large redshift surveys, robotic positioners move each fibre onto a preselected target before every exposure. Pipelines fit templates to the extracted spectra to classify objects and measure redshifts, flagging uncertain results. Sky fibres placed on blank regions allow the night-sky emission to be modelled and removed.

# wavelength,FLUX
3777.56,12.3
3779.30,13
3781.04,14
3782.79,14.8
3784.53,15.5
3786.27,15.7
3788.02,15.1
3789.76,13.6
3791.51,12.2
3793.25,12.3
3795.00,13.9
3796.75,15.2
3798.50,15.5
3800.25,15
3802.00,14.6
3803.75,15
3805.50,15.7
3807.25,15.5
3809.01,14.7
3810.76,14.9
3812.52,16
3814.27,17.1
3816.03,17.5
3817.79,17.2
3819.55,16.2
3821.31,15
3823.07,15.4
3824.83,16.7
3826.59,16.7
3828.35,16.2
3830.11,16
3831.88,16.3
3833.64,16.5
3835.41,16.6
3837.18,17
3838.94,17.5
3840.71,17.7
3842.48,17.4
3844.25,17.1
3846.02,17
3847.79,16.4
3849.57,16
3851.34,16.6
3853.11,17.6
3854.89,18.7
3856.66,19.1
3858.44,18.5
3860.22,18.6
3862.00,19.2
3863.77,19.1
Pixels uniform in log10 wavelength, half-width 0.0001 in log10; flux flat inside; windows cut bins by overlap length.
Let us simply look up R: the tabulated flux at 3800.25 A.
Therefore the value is 15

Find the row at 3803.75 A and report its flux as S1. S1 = 15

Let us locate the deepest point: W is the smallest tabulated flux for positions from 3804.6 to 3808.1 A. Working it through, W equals 15.5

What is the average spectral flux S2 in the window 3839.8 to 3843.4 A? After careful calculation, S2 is 17.5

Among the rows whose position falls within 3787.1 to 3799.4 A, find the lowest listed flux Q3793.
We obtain 12.2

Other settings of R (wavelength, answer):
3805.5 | 15.7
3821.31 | 15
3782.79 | 14.8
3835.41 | 16.6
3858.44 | 18.5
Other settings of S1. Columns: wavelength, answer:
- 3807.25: 15.5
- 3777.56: 12.3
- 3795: 13.9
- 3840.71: 17.7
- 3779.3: 13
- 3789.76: 13.6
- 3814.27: 17.1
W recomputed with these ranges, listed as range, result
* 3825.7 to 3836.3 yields 16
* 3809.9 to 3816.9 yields 14.9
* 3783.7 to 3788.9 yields 15.1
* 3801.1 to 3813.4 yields 14.6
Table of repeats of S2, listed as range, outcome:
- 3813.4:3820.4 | 17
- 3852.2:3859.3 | 18.5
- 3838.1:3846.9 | 17.3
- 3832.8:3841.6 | 17.1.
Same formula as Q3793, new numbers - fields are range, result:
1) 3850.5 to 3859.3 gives 16.6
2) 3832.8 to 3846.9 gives 16.5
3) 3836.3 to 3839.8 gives 17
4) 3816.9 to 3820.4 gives 16.2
